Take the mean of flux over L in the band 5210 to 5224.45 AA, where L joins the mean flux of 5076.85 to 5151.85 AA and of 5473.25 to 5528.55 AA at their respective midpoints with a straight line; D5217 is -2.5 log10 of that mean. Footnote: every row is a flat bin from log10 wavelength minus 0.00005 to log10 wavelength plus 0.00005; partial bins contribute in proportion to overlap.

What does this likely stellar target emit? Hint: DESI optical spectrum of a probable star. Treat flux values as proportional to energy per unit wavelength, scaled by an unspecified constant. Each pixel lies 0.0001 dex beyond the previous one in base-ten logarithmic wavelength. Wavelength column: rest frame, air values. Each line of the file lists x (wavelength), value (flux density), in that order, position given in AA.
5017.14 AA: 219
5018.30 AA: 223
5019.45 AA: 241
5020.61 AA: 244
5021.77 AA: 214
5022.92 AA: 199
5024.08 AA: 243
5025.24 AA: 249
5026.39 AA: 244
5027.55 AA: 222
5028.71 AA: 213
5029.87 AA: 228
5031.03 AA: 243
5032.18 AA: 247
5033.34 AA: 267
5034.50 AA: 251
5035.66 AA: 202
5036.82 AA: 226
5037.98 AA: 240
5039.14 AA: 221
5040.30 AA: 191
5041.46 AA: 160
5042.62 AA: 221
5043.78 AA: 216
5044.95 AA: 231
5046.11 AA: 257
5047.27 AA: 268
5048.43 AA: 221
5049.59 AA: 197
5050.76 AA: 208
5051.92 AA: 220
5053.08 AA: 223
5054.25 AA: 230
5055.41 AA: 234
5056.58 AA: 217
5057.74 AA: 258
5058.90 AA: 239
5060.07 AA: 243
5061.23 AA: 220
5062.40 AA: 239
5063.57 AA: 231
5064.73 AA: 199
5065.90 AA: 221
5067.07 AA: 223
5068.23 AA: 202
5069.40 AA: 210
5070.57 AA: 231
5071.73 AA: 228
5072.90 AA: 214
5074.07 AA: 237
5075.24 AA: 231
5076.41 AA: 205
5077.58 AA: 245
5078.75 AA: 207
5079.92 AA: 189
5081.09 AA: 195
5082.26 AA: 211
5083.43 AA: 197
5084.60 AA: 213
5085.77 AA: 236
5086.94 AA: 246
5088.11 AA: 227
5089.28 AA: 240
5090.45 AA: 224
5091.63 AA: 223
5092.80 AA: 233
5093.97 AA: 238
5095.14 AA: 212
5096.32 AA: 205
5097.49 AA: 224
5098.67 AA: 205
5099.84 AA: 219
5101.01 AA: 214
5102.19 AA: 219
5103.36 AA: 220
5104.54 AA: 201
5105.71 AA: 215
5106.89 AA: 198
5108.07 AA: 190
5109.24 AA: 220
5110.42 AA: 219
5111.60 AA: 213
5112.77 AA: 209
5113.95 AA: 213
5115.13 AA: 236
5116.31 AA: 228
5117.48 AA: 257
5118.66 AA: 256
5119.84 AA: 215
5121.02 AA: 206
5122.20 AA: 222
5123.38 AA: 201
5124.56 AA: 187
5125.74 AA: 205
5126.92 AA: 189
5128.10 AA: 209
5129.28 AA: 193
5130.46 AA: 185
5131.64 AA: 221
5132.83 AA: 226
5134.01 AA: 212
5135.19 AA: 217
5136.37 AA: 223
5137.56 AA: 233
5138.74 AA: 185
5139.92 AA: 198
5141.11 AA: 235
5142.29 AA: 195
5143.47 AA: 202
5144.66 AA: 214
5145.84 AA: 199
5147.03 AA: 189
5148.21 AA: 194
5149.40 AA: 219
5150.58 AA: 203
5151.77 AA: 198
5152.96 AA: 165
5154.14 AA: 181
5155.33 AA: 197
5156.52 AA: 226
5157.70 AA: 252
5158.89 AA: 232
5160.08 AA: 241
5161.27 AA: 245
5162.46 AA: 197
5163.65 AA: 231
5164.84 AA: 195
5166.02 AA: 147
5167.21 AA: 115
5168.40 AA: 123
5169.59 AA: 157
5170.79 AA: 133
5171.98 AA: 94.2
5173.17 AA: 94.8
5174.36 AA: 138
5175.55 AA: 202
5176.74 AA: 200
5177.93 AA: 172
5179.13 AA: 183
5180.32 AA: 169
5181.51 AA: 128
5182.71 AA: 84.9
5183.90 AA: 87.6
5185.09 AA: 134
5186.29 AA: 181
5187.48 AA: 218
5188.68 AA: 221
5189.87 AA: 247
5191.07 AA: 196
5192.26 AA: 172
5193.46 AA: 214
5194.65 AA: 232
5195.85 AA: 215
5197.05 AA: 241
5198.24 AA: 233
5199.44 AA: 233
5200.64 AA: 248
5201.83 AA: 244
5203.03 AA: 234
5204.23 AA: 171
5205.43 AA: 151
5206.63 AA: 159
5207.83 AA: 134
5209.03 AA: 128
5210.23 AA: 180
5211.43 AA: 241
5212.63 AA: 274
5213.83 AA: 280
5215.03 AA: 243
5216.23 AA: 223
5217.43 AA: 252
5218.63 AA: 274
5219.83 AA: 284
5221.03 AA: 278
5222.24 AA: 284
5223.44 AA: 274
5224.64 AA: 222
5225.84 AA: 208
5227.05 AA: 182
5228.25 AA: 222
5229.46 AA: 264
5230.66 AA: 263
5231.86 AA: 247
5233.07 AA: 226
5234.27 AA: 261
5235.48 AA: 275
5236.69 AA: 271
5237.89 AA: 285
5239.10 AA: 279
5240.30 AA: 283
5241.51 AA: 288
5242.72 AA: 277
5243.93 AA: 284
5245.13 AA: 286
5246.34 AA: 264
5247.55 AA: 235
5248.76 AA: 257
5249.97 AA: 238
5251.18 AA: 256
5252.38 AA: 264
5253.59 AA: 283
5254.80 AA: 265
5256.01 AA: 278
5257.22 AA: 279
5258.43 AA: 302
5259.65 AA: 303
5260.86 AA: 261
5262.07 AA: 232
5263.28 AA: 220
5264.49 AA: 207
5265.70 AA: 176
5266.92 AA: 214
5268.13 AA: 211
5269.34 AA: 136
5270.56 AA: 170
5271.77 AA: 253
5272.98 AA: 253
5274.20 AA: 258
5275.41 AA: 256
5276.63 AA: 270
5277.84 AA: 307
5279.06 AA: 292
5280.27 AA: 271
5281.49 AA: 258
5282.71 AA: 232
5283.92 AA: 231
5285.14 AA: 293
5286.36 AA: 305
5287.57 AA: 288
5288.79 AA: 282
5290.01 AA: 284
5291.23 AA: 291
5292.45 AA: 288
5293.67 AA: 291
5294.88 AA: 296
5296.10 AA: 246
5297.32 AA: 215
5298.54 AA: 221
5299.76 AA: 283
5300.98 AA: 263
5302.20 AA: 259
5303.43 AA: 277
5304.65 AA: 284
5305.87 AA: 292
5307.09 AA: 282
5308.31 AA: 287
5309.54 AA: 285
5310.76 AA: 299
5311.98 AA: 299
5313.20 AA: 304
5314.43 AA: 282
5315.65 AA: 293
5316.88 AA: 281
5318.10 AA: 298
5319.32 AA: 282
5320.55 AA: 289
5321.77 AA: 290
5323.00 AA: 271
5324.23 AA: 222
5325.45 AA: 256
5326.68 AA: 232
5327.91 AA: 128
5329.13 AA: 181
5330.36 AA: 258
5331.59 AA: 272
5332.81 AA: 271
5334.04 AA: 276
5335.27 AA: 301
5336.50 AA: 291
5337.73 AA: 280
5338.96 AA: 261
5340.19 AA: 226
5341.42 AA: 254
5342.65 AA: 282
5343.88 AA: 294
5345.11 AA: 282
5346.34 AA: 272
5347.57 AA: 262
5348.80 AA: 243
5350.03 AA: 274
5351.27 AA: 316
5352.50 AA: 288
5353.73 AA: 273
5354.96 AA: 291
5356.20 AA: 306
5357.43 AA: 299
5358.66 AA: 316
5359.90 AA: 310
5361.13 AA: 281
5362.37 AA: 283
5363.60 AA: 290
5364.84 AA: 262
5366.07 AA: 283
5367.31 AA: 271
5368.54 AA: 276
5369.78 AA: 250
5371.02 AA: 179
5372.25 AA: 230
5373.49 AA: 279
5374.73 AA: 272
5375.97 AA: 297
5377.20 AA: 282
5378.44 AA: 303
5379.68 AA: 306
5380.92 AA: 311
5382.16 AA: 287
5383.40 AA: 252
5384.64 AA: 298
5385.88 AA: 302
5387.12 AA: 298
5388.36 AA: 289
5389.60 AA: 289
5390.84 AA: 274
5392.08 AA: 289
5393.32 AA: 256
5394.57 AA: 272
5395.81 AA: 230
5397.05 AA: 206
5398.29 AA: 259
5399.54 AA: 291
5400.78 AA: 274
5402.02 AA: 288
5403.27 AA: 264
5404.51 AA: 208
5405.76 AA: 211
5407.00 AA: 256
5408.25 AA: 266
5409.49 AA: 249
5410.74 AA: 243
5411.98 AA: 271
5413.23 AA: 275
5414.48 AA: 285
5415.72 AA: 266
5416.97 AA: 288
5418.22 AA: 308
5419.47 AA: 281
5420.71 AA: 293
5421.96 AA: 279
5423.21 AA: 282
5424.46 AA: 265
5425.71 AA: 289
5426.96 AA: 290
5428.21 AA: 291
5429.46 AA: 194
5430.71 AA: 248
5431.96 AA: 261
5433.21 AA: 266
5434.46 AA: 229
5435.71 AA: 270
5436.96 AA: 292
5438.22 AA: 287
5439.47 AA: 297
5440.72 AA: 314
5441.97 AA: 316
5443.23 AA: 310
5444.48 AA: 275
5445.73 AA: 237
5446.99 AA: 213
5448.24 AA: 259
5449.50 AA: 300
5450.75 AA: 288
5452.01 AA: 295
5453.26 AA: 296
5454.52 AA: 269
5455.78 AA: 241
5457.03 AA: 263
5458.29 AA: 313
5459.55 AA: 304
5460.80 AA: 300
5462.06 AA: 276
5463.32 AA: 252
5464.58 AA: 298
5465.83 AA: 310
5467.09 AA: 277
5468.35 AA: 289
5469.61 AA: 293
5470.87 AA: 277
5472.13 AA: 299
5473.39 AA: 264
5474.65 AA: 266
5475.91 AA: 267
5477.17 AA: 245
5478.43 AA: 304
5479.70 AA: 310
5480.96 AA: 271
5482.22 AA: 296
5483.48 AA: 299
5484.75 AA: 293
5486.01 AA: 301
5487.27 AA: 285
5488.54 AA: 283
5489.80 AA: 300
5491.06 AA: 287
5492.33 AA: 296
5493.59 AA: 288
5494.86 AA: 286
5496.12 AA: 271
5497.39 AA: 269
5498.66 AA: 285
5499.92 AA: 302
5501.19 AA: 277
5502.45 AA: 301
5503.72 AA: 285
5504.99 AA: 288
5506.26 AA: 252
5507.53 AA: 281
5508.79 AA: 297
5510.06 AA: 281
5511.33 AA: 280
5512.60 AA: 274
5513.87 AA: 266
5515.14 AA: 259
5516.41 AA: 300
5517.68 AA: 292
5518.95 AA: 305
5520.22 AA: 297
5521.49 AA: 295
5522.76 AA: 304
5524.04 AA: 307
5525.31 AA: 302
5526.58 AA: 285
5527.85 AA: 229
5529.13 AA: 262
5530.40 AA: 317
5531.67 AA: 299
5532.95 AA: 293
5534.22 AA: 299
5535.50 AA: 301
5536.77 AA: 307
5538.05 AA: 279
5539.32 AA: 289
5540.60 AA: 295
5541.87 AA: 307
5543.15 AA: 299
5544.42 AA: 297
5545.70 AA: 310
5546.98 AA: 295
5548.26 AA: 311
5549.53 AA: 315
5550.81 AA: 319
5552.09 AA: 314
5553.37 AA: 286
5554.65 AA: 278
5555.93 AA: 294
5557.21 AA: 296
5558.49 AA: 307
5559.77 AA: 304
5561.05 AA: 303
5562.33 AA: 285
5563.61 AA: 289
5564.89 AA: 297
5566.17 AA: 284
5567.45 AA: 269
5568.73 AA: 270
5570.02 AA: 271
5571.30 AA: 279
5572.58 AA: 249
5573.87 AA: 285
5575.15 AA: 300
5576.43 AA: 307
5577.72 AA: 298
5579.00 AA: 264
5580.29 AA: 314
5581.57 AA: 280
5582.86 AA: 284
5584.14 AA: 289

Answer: -0.11 mag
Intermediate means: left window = 214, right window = 285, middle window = 258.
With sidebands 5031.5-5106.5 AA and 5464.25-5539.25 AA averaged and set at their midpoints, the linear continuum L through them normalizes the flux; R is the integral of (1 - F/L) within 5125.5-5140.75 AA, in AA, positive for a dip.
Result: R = 1.58 AA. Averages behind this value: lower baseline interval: 222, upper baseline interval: 287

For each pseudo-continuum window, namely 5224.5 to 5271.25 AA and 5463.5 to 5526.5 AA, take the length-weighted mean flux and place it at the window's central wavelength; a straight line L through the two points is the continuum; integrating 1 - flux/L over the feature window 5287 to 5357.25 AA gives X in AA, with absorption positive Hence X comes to -3.3 AA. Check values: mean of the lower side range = 248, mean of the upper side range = 287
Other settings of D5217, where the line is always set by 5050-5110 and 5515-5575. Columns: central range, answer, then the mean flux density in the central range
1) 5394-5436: 0.04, 263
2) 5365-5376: 0.03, 258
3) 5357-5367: -0.10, 290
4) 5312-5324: -0.12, 286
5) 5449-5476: -0.02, 284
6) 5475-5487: -0.02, 287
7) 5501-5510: 0.01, 283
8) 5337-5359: -0.07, 278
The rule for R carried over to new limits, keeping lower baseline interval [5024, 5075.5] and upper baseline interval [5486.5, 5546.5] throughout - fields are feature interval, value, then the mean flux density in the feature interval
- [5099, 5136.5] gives 3.55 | 214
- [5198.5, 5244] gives 1.83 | 240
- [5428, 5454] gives 0.53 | 273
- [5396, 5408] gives 1.01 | 250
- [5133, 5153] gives 2.75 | 206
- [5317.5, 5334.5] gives 0.76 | 252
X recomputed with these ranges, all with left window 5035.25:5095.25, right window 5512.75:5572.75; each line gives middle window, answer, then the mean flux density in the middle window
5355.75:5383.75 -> -1.3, 279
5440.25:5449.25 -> 0.1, 275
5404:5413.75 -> 0.9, 247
